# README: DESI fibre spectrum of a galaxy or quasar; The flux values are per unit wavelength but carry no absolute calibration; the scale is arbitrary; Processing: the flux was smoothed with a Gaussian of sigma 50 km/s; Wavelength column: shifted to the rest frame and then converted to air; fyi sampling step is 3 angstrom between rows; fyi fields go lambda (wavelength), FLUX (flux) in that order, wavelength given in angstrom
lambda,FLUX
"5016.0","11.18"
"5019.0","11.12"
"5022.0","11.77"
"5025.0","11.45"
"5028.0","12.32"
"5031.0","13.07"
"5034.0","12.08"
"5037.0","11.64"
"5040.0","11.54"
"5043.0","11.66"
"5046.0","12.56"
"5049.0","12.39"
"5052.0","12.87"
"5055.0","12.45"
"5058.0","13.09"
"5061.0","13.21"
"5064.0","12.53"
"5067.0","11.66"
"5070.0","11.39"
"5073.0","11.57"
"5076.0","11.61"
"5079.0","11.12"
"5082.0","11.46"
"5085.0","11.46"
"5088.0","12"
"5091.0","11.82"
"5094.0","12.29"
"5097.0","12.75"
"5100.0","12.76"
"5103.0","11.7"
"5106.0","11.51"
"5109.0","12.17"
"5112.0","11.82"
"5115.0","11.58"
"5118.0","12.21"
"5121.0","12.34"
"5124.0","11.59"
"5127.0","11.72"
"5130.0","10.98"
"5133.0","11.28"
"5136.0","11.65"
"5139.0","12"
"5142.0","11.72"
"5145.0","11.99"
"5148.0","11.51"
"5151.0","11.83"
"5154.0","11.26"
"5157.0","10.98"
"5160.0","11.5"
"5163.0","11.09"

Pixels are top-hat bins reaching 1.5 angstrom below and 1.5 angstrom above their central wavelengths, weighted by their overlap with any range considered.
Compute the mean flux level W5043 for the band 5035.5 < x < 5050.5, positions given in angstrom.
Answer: 12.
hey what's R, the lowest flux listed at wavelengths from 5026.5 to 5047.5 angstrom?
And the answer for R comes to 11.54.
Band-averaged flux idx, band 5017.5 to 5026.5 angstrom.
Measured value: 11.4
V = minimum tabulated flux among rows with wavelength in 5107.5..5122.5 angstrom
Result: 11.58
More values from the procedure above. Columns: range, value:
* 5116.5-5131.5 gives 10.98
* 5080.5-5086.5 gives 11.46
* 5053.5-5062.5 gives 12.45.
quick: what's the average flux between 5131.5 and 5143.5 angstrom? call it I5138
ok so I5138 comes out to 11.7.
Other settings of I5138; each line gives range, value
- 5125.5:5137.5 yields 11.4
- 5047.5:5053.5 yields 12.6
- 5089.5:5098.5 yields 12.3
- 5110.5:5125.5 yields 11.9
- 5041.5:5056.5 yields 12.4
